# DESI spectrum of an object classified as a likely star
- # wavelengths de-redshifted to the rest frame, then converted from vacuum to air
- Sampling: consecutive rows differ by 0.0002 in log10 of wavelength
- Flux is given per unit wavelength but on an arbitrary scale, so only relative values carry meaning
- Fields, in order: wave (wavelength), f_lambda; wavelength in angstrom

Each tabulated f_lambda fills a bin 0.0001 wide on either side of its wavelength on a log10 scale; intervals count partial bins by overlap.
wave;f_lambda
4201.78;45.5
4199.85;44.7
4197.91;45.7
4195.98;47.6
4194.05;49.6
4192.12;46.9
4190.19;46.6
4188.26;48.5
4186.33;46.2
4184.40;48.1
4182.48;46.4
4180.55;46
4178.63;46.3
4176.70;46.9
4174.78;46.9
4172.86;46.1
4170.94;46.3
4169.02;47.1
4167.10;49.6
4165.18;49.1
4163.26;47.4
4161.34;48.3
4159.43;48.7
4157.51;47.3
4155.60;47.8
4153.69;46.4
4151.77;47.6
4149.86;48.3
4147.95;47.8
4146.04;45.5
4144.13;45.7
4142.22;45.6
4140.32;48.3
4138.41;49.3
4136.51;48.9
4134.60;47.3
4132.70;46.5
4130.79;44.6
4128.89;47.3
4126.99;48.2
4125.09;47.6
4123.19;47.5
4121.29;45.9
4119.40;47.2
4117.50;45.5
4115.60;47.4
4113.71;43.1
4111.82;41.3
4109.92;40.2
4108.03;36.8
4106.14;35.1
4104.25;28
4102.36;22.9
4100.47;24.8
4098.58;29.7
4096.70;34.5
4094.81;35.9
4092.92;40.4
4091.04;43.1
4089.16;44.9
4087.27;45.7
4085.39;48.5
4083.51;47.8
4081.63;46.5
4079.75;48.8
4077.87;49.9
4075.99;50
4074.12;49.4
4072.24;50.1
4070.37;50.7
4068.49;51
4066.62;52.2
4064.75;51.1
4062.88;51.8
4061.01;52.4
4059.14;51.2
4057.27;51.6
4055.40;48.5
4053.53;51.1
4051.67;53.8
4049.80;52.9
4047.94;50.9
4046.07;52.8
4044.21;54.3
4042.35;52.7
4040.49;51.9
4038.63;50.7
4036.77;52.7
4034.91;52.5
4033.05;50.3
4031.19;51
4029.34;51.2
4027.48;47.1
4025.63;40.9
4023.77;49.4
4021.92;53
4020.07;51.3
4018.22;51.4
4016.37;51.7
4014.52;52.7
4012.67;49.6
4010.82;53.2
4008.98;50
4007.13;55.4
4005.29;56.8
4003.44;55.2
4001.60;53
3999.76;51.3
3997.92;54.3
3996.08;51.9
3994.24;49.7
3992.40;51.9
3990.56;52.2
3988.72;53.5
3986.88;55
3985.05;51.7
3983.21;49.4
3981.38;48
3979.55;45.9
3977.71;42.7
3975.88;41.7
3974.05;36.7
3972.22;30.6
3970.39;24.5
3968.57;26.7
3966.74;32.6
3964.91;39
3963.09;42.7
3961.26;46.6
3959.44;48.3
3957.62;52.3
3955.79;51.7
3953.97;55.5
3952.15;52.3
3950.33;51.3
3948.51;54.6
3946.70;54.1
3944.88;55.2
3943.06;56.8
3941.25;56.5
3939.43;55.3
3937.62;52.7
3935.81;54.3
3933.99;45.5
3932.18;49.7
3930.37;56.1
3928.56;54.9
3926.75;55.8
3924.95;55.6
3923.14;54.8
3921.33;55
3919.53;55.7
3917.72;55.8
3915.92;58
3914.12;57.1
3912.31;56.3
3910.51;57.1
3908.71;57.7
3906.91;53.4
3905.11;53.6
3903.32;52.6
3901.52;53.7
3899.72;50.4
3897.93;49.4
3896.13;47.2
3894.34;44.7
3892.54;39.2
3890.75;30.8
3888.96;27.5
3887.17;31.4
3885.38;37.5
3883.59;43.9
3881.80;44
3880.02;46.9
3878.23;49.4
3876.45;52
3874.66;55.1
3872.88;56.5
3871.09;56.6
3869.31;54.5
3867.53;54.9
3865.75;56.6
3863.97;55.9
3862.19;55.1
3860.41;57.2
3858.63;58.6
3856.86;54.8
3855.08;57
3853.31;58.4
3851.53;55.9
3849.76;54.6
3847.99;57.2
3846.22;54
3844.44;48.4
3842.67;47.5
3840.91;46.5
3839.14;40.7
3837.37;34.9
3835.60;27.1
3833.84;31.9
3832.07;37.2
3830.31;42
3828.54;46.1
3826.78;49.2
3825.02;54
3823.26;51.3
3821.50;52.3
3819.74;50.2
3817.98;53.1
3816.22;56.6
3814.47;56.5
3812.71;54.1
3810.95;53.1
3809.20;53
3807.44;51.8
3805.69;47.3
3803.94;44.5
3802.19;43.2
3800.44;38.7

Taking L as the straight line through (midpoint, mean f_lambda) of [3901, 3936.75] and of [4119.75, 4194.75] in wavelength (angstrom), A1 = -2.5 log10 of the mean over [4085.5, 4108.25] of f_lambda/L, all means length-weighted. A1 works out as 0.352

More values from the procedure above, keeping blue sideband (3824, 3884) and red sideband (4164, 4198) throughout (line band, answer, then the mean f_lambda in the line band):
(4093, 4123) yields 0.262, 37.6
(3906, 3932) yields -0.132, 55.8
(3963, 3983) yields 0.286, 37.6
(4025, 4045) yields -0.047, 50.6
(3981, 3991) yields -0.064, 51.8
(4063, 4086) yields -0.036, 49.8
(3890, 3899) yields 0.165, 42.6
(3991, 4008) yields -0.096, 53.3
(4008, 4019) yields -0.061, 51.4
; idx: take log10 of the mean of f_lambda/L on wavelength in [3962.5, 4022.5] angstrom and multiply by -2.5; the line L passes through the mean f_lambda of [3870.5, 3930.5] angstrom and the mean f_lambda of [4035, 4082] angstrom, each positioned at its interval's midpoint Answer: 0.07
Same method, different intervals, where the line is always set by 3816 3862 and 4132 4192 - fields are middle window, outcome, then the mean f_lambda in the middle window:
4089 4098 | 0.22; 38.9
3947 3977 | 0.12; 43.2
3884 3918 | 0.02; 47.9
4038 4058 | -0.09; 52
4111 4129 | 0.03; 46.1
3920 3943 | -0.11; 54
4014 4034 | -0.04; 49.9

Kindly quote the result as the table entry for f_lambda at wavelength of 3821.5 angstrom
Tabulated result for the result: 52.3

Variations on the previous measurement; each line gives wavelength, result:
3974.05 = 36.7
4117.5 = 45.5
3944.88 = 55.2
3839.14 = 40.7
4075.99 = 50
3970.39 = 24.5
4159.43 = 48.7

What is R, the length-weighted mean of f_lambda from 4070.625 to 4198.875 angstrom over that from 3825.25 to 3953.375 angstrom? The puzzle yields 0.9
